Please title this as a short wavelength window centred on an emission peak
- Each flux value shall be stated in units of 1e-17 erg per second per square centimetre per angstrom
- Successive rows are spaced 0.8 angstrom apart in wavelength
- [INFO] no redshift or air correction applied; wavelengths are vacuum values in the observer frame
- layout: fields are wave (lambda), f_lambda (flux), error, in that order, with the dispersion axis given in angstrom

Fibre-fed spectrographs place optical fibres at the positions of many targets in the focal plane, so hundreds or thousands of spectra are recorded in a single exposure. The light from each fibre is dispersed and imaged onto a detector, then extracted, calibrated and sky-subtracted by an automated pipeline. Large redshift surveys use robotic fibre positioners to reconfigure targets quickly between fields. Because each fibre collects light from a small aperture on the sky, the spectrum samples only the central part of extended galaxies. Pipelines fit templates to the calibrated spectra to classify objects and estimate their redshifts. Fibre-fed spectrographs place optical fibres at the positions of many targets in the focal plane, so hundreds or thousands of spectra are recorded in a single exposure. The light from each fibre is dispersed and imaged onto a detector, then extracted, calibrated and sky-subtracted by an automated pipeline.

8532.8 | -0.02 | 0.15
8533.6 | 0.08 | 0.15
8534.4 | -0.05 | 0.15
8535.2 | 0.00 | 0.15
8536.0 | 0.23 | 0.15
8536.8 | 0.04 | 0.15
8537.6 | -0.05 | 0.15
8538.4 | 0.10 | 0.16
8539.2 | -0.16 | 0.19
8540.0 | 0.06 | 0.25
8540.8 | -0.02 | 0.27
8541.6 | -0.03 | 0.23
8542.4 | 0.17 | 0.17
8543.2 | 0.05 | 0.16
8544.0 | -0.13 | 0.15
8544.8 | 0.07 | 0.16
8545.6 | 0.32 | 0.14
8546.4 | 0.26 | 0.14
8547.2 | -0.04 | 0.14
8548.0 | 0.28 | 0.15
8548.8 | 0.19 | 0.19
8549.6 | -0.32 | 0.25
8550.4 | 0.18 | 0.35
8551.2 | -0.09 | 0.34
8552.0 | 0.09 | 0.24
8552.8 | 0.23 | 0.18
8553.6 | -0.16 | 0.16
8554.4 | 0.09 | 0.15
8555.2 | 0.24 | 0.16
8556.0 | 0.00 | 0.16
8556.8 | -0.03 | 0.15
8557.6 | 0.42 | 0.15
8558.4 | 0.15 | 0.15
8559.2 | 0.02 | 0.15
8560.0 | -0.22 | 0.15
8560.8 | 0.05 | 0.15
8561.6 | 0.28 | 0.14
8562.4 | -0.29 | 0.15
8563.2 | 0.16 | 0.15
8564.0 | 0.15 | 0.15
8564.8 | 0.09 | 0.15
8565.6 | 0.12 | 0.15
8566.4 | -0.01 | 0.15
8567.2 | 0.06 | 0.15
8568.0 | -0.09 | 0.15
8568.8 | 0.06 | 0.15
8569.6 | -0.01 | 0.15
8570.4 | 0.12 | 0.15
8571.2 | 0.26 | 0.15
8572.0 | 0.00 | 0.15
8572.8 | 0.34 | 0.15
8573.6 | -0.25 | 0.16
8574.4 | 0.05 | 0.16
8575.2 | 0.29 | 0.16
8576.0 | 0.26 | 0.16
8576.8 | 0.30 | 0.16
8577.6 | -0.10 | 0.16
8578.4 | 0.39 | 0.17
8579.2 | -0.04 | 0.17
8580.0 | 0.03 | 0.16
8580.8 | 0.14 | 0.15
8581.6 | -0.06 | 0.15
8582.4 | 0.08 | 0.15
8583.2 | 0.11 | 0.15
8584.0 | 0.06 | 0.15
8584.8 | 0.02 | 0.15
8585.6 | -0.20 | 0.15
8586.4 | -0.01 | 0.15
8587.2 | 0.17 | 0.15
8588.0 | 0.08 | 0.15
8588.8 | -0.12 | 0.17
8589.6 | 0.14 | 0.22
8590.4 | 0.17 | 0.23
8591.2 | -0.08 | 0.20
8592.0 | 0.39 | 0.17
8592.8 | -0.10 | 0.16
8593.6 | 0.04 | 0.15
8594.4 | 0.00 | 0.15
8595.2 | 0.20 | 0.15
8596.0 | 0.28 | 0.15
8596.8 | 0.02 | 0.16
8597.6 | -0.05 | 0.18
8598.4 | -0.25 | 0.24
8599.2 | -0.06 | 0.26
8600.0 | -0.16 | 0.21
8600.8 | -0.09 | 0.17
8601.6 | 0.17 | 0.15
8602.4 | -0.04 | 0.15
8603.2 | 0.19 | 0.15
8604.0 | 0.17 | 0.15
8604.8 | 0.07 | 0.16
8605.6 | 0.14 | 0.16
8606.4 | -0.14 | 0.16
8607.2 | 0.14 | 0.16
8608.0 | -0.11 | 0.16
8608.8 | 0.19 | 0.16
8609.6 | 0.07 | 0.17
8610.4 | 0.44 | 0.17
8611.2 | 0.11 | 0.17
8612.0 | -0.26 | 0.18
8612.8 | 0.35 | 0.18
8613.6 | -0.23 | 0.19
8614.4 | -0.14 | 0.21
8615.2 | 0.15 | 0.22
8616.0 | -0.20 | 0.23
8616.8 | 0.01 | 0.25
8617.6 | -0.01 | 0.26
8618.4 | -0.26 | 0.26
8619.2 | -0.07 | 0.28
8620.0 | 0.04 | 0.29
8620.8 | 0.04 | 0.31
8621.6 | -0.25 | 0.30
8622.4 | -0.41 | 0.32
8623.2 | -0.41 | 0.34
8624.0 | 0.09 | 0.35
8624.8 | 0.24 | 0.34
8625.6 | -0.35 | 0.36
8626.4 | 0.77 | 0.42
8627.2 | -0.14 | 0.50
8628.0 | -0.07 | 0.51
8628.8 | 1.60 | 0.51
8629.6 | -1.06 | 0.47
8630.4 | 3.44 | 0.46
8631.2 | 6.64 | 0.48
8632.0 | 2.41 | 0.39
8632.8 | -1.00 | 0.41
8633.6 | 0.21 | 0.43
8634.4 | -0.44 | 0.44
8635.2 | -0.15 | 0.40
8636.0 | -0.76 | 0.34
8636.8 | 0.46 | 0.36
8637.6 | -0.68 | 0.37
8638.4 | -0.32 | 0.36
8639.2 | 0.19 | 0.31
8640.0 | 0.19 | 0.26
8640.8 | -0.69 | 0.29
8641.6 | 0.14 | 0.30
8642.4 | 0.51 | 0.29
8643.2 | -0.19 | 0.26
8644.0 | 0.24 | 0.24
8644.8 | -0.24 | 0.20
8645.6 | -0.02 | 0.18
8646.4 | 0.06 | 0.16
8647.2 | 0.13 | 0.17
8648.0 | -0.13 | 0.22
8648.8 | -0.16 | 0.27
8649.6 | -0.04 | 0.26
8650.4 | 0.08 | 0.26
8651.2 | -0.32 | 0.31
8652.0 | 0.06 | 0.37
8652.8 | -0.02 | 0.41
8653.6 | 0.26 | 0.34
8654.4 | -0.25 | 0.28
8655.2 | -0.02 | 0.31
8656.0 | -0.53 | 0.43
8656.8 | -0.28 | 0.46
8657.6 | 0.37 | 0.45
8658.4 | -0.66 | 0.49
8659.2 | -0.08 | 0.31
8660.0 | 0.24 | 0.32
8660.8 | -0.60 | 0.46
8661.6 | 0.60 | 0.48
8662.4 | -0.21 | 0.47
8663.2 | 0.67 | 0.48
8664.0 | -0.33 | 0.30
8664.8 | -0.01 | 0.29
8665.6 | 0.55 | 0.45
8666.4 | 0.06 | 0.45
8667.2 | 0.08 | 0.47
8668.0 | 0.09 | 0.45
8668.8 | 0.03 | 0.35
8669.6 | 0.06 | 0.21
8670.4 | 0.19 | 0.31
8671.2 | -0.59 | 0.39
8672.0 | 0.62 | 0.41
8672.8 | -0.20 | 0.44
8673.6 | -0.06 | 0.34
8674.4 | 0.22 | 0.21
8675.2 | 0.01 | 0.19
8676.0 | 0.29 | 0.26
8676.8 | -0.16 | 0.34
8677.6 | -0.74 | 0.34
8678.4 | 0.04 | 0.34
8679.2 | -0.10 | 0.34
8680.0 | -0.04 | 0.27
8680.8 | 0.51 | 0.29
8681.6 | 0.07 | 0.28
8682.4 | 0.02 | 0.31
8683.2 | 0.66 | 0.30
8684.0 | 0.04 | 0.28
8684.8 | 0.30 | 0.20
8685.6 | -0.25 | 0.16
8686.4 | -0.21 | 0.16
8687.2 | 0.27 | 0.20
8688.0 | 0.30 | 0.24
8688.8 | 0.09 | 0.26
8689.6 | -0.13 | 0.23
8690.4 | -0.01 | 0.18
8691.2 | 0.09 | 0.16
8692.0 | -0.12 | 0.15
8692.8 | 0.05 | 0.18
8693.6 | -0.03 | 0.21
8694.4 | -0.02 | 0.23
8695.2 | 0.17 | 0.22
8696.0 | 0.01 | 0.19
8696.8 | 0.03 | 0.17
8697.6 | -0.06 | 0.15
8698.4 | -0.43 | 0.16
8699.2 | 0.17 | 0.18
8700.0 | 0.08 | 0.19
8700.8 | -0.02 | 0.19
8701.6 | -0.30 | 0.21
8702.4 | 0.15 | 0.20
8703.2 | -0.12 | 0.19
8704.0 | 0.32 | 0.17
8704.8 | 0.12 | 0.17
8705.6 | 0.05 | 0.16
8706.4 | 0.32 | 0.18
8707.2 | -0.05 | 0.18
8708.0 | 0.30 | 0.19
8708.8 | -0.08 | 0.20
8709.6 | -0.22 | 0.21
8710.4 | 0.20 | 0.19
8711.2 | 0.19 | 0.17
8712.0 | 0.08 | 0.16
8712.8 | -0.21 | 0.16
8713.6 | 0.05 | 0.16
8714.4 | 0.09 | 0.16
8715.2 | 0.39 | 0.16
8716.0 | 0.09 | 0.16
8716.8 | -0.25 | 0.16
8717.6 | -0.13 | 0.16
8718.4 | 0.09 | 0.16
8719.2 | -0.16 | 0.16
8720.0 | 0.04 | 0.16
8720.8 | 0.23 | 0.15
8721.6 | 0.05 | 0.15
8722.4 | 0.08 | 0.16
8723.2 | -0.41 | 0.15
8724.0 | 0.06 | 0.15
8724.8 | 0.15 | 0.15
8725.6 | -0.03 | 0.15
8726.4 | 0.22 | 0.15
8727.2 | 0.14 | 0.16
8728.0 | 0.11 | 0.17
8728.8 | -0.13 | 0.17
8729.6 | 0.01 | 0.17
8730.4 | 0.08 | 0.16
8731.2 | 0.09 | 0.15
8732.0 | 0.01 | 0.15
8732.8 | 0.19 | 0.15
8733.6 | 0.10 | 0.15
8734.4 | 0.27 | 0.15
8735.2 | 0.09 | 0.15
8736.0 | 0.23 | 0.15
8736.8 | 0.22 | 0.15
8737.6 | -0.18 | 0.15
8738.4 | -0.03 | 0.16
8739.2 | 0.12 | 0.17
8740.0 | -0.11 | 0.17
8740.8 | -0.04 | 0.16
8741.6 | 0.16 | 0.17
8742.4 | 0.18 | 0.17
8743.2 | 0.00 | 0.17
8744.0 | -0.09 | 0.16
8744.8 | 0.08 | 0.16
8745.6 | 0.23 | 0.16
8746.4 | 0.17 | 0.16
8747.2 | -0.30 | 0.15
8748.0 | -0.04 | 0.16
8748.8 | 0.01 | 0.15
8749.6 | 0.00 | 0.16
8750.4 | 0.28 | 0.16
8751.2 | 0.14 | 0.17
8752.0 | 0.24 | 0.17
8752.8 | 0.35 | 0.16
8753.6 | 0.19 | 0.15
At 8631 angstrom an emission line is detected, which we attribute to [O III]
